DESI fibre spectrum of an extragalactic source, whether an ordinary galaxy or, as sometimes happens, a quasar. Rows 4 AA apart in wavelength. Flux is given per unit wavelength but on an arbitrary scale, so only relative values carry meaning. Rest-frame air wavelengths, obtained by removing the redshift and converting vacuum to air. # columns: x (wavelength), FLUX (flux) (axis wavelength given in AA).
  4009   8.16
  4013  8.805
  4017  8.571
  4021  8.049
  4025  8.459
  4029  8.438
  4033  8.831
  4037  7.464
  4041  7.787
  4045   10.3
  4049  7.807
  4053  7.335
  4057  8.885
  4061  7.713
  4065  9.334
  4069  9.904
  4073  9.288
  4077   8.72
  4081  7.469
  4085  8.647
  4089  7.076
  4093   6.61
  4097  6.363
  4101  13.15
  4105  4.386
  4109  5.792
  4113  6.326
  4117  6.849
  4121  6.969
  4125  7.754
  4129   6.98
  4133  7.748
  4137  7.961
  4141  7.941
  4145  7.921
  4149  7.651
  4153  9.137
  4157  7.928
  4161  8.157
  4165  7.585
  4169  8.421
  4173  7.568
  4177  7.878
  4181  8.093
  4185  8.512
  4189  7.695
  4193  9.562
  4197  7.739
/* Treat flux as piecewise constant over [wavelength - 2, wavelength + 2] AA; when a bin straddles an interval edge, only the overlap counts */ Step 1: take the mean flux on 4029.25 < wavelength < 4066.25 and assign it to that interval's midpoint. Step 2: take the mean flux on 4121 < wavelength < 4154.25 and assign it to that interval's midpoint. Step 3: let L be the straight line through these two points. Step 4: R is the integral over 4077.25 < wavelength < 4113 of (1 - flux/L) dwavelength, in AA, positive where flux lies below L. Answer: 2.8 AA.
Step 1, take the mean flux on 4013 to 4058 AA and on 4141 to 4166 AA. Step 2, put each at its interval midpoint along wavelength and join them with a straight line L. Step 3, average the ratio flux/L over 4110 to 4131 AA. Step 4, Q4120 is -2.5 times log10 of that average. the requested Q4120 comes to 0.178 mag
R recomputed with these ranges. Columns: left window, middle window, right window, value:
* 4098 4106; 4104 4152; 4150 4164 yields 8.5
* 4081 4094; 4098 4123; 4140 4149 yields 1.4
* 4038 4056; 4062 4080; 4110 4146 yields -2.5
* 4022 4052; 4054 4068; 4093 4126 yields -1.2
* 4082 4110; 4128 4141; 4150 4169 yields 0.4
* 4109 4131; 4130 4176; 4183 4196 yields -2.0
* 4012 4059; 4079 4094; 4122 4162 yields 1.2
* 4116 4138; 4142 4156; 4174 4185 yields -1.0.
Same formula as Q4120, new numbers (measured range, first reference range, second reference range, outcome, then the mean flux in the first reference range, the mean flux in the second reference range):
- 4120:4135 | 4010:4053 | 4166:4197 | 0.12 mag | 8.39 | 8.19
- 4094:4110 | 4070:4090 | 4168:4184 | 0.11 mag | 8.38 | 8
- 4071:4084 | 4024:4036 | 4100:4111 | -0.10 mag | 8.49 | 7.29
